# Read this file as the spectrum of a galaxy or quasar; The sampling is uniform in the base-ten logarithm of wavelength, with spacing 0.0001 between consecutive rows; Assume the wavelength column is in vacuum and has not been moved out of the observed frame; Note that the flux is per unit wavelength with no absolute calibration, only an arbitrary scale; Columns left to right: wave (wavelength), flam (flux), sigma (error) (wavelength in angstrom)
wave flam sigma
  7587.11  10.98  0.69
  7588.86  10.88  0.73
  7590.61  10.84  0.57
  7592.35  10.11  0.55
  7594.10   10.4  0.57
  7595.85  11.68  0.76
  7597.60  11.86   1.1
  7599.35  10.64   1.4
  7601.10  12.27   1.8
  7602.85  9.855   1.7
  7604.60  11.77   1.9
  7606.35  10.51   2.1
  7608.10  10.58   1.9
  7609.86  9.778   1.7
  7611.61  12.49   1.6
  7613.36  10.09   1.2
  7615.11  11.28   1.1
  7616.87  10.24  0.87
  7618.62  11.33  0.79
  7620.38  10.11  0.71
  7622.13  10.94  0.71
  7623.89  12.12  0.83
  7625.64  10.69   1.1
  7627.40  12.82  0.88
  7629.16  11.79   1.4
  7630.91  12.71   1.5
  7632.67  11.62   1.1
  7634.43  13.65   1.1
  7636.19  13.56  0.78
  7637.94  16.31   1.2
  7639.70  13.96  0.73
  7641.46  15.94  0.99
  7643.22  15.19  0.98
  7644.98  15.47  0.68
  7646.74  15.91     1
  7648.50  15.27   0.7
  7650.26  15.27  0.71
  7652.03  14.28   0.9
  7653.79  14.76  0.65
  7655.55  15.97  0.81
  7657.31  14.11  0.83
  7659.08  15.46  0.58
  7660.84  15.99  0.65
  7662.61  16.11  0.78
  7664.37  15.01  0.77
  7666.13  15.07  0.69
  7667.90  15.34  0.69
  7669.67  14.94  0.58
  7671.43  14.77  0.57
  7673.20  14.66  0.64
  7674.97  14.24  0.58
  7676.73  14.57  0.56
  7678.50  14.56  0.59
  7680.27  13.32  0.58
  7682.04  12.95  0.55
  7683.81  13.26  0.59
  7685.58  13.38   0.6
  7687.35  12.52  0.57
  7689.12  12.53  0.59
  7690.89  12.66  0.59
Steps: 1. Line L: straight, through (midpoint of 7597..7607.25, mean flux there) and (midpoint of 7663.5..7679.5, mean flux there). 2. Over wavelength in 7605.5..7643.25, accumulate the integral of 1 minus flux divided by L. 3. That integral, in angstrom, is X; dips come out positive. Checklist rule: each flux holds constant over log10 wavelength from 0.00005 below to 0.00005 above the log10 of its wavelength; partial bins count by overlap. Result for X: 0.8 angstrom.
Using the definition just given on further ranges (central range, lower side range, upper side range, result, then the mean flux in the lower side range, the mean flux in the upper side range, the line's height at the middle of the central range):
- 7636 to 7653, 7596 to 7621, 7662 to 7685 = -3.0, 10.9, 14.5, 12.9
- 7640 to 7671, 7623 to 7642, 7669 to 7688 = -4.0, 13.1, 13.9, 13.5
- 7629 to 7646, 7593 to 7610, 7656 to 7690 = -1.9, 11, 14.4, 12.7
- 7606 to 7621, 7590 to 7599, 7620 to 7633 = 0.9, 11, 11.7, 11.4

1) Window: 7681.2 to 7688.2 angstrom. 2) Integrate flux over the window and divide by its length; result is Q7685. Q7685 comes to 13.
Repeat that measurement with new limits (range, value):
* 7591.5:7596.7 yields 10.7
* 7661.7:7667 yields 15.4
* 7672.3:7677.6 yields 14.5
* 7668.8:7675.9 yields 14.7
